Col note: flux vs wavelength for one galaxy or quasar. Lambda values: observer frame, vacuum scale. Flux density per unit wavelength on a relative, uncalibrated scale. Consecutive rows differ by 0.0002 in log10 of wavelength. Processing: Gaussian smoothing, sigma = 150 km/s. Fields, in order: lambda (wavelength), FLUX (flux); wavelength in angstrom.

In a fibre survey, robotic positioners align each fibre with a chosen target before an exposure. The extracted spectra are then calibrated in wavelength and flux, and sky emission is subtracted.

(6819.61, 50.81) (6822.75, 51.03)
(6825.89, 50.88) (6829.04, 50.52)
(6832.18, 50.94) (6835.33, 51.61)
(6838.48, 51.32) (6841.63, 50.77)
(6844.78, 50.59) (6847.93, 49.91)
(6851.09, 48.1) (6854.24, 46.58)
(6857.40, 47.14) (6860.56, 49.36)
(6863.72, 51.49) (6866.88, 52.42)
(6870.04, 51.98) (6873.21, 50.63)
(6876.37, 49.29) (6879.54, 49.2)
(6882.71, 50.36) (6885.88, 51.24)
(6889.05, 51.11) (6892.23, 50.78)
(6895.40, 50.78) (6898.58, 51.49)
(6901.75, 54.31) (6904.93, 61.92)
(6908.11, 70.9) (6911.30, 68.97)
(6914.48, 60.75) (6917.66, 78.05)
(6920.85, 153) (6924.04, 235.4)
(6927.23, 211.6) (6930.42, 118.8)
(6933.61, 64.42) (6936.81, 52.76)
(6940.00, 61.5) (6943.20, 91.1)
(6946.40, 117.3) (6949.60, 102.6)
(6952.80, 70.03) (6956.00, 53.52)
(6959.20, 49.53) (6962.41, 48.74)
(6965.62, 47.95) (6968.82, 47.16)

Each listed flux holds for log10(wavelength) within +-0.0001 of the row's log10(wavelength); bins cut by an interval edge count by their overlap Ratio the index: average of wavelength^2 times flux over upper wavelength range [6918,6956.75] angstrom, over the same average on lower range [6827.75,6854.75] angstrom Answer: 2.3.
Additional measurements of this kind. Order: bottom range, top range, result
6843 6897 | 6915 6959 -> 2.14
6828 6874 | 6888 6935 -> 1.88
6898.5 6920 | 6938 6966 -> 1.08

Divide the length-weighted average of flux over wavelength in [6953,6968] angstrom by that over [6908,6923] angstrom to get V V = 0.55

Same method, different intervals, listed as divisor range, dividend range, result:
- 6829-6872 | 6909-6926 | 2.38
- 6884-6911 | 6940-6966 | 1.31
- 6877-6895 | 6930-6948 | 1.63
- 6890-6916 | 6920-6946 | 2.09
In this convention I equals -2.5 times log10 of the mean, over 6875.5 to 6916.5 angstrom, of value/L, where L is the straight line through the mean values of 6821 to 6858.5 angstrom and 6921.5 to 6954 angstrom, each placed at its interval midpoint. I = 0.48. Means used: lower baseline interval 50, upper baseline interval 114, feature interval 55.8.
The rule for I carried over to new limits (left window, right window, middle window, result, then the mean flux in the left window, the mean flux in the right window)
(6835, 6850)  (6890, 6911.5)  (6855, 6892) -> 0.08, 50.7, 57.5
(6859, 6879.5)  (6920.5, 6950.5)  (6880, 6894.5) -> 0.34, 50.7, 120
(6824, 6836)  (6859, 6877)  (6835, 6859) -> 0.03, 50.9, 51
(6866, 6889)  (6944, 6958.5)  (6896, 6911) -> 0.05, 50.7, 83.9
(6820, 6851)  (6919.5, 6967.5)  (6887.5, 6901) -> 0.43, 50.7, 97.9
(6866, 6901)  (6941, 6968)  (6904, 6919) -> -0.16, 50.9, 71.6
